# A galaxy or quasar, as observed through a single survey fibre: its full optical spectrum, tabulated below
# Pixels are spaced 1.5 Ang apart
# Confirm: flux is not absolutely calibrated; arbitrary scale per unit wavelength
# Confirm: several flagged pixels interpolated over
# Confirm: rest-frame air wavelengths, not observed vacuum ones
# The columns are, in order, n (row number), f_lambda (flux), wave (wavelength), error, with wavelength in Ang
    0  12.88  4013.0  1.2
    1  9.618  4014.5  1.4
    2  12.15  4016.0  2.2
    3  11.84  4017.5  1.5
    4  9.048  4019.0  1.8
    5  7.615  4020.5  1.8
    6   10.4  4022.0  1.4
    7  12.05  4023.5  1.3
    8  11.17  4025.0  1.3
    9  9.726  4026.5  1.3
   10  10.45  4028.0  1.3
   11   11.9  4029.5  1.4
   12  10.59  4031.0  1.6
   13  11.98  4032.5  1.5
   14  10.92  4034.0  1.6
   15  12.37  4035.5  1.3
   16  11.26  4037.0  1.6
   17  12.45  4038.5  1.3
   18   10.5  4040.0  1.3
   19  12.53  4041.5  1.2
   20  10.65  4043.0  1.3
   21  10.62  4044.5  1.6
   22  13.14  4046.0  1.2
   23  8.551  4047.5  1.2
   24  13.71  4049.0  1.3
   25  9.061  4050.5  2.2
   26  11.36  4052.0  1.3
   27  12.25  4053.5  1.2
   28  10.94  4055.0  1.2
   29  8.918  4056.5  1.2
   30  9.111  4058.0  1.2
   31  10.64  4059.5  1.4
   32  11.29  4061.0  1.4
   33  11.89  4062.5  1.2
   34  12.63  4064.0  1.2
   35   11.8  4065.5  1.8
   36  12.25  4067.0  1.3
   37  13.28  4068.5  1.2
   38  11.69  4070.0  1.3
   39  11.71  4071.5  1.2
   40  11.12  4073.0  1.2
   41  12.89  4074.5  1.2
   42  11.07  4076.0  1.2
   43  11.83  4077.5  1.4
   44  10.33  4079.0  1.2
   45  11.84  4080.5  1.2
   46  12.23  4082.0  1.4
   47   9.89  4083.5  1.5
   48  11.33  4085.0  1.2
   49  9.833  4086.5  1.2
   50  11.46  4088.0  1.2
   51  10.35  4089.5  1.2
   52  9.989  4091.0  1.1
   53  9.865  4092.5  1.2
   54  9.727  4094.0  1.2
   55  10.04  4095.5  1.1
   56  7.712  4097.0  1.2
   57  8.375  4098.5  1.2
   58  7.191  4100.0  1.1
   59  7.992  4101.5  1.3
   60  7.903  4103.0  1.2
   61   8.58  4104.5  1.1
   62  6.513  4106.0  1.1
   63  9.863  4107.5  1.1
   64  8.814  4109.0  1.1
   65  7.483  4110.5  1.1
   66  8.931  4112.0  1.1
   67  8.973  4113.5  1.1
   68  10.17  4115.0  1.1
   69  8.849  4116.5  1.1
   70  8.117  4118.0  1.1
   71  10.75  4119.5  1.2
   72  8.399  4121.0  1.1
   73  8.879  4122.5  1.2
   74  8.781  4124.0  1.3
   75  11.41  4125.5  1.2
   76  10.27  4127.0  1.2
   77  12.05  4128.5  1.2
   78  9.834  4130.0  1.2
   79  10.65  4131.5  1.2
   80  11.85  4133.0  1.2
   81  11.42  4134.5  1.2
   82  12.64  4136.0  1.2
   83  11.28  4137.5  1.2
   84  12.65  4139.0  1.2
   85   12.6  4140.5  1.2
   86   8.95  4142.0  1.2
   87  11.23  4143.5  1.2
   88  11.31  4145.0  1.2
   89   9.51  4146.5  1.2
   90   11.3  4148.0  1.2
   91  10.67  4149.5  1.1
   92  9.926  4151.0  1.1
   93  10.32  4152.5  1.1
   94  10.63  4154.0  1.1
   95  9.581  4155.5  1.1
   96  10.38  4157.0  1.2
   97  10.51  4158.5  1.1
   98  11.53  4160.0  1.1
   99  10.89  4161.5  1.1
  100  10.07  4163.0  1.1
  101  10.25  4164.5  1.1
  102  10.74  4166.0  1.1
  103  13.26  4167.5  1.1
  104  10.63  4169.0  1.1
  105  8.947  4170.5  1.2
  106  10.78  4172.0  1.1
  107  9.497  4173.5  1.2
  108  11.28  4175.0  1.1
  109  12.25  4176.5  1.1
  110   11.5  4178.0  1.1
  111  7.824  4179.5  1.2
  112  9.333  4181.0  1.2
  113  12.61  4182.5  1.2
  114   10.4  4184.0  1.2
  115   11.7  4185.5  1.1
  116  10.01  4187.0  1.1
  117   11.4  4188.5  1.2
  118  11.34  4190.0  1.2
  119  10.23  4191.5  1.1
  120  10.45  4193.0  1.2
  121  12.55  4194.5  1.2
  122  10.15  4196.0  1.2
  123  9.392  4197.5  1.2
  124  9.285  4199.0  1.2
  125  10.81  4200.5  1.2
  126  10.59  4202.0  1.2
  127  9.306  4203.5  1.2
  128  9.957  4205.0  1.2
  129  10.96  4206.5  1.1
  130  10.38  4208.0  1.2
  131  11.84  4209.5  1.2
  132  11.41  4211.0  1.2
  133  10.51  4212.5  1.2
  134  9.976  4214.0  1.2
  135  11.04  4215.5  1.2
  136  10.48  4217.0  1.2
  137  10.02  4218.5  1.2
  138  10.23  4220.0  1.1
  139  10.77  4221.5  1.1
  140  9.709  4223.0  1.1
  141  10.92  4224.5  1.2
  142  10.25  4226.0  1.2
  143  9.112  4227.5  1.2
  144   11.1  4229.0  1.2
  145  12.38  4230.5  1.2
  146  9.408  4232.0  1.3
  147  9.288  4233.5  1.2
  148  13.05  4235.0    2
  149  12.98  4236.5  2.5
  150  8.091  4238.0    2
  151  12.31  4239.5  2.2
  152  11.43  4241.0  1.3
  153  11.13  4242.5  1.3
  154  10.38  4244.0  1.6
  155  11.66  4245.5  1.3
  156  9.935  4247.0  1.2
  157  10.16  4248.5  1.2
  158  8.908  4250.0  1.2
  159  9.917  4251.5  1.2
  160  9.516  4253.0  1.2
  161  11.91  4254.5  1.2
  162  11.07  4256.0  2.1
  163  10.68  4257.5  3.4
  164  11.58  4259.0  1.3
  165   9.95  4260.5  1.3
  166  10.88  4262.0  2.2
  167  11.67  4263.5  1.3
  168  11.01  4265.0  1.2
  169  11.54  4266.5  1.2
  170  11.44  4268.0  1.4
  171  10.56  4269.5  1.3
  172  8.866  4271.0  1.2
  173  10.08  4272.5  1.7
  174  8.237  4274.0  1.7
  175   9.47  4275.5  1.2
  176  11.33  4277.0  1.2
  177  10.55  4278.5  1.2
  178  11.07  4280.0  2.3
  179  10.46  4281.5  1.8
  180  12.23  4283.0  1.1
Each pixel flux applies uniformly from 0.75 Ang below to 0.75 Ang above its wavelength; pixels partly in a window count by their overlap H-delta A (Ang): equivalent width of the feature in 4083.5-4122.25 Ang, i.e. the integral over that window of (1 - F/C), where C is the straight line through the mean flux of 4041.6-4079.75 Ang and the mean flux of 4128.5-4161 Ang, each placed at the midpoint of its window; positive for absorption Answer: 7.1 Ang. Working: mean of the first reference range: 11.3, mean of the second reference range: 10.9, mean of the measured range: 9.1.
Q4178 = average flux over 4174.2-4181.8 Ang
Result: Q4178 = 10.4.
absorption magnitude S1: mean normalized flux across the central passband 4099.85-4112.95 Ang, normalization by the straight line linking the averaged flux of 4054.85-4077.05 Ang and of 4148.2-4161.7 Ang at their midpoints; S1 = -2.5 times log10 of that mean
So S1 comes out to 0.320 mag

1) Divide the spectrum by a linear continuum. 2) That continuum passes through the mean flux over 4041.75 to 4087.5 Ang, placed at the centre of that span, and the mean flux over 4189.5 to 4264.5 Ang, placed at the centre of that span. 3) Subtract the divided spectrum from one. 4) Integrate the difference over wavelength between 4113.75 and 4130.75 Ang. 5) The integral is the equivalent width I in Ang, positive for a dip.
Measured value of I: 2.0 Ang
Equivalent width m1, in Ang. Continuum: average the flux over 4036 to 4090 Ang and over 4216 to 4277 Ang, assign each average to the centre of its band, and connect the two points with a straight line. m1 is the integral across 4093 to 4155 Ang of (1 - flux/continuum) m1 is 6.90 Ang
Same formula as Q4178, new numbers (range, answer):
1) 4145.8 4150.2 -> 10.5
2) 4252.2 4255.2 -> 10.7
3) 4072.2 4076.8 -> 11.7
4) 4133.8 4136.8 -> 12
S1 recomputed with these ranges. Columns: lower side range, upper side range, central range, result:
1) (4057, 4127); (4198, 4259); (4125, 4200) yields -0.05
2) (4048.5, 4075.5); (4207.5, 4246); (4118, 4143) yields 0.05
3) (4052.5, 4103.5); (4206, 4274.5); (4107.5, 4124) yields 0.19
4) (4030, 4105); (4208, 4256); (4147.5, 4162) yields 0.02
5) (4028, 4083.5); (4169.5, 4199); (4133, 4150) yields -0.04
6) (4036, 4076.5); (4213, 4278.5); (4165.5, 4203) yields 0.02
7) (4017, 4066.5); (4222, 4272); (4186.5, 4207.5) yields 0.03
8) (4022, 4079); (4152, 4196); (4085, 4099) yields 0.14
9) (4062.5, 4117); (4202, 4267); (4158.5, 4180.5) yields -0.02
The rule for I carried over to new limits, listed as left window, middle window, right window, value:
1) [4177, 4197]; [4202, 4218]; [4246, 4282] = 0.1 Ang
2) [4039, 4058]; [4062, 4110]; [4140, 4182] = 2.1 Ang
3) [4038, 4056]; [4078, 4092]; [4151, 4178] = 0.3 Ang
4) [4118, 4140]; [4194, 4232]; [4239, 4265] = 0.9 Ang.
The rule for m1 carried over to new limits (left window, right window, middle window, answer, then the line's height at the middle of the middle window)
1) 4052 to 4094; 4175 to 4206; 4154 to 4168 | 0.0 Ang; 10.7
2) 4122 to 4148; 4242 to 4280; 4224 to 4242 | -0.4 Ang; 10.6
